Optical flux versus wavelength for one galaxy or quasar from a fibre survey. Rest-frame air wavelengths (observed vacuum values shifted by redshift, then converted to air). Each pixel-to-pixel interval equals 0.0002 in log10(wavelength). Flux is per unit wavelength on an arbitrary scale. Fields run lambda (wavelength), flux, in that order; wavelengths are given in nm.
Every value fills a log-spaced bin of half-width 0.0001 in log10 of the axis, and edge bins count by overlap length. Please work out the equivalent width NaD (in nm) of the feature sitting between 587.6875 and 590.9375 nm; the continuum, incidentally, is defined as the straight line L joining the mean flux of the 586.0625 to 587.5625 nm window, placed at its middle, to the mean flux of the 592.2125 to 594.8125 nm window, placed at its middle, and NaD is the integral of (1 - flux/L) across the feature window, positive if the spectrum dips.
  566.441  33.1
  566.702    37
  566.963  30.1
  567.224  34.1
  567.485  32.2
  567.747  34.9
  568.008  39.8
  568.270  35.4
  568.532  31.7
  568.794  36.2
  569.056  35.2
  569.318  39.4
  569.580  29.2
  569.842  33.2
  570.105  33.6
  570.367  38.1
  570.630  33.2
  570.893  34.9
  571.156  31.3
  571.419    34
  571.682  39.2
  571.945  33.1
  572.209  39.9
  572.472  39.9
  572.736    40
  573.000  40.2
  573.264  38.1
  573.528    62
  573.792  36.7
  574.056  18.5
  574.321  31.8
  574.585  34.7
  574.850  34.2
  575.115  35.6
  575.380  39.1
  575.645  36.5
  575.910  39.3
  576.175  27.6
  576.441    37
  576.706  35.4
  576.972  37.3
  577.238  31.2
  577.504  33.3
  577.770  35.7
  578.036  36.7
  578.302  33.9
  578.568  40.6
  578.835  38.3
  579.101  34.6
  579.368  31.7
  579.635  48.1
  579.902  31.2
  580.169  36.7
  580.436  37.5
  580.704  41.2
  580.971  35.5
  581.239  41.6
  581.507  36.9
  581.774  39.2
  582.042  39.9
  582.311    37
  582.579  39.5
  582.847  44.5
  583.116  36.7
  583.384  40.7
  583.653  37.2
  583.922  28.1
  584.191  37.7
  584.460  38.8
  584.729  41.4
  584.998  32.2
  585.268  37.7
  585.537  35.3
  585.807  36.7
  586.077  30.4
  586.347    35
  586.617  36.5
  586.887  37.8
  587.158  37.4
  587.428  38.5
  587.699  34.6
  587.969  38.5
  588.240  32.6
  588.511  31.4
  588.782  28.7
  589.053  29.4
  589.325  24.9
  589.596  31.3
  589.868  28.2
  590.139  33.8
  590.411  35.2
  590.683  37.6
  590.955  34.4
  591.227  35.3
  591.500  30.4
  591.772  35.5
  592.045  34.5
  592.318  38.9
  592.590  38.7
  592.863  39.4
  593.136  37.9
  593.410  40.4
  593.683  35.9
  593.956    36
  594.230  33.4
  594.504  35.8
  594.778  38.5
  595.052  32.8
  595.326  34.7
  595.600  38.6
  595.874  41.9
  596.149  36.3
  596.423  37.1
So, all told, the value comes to 0.41 nm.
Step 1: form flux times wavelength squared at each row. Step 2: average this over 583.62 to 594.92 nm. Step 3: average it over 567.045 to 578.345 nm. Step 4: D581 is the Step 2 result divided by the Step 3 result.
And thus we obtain 1.0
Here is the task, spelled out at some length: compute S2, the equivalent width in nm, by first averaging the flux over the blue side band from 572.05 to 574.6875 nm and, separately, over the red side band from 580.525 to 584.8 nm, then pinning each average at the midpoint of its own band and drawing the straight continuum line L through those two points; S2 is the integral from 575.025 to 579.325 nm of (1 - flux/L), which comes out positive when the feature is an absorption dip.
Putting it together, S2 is 0.29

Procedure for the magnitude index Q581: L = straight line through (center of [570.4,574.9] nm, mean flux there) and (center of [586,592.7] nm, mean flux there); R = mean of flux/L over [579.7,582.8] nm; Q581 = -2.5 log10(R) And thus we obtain -0.09 mag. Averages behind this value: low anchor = 36.6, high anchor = 34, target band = 38.3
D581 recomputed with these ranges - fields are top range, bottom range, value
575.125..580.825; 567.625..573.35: 1.04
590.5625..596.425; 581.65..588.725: 1.03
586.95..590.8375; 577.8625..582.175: 0.90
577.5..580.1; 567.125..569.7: 1.09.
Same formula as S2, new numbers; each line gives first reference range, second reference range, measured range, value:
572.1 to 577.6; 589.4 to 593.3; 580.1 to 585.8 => -0.33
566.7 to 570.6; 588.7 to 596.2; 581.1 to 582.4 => -0.16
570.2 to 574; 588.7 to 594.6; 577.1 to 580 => 0.07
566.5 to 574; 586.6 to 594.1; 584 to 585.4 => -0.08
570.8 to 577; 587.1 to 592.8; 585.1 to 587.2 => -0.08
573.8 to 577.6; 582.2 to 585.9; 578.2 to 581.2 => -0.16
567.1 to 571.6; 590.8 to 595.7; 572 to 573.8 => -0.39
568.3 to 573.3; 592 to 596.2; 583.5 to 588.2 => 0.08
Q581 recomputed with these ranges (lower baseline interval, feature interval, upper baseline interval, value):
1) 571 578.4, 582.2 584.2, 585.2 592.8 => -0.079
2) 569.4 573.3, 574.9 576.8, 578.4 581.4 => 0.035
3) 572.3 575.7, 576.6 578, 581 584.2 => 0.092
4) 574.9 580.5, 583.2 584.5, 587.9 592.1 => -0.065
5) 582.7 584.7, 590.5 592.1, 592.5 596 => 0.083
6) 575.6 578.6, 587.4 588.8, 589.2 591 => -0.050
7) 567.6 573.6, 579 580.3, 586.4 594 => -0.019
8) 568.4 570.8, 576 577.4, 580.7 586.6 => 0.063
